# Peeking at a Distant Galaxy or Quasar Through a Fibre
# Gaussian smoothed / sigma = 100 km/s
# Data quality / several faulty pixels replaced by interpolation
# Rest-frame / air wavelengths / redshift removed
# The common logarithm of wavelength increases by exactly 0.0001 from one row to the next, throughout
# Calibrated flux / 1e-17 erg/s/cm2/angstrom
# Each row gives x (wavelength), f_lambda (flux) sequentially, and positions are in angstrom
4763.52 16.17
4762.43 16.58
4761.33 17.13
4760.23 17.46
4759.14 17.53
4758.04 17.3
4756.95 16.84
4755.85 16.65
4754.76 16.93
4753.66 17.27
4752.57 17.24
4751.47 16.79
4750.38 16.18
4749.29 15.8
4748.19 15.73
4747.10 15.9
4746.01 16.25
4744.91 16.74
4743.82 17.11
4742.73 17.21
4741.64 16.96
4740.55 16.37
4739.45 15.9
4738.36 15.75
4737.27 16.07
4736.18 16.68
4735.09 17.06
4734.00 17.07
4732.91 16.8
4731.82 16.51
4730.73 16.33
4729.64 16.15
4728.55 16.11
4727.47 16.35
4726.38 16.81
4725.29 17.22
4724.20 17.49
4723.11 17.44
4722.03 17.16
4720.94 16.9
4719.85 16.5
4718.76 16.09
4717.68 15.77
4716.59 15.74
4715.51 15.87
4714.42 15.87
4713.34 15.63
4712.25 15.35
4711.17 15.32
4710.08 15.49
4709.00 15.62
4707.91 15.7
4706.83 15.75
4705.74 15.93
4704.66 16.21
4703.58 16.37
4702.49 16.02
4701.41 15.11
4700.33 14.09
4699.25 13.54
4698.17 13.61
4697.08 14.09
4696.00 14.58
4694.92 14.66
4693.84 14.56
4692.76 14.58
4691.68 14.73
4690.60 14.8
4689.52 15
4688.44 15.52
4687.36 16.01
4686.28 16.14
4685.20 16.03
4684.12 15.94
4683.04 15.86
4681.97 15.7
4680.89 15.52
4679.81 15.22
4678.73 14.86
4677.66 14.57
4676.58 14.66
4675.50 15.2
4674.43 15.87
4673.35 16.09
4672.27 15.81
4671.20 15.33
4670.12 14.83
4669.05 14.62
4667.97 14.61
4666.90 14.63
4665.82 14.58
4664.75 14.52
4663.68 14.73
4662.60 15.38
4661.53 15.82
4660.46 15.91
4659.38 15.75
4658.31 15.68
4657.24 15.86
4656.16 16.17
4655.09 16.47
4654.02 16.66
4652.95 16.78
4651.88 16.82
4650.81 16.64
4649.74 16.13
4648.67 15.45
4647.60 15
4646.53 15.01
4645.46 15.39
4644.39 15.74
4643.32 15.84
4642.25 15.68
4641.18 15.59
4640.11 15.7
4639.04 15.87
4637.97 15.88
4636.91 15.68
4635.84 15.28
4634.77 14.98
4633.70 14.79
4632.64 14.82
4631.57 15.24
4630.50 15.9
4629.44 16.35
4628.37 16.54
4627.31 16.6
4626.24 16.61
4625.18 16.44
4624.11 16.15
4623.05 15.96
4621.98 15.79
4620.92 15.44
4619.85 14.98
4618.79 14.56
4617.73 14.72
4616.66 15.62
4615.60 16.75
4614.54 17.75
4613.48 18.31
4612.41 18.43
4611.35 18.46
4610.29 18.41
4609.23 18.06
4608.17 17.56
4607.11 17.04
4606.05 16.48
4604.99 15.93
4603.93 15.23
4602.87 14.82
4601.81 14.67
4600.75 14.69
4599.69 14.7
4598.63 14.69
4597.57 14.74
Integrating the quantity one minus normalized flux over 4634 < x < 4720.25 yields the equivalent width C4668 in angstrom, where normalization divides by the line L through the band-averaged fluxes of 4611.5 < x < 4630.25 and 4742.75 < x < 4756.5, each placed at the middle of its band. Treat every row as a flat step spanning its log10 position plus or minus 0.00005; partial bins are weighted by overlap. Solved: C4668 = 5.2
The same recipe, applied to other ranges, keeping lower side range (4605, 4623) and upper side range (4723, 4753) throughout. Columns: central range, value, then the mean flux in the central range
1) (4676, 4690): 0.98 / 15.5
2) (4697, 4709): 1.02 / 15.2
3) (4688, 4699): 1.35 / 14.6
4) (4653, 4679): 1.97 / 15.4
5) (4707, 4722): 0.64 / 15.9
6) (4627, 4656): 1.53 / 15.8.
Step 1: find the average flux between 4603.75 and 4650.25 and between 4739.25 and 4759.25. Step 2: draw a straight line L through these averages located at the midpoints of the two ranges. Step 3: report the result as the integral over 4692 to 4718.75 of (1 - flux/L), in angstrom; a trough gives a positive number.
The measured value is 2.0 angstrom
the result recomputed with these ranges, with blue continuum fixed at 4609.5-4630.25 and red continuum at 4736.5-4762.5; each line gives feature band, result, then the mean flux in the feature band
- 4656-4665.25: 0.6 angstrom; 15.5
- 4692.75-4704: 1.3 angstrom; 14.6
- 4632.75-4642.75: 0.7 angstrom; 15.5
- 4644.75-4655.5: 0.3 angstrom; 16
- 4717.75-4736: -0.1 angstrom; 16.7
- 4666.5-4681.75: 1.3 angstrom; 15.1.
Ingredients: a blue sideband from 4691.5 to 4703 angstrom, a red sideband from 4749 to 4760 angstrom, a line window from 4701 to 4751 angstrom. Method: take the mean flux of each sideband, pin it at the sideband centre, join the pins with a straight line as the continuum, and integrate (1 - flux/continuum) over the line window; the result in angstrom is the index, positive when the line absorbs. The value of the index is -1.8 angstrom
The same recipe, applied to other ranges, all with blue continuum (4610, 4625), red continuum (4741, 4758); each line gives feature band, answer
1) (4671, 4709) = 3.1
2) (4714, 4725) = 0.1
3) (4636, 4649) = 0.8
